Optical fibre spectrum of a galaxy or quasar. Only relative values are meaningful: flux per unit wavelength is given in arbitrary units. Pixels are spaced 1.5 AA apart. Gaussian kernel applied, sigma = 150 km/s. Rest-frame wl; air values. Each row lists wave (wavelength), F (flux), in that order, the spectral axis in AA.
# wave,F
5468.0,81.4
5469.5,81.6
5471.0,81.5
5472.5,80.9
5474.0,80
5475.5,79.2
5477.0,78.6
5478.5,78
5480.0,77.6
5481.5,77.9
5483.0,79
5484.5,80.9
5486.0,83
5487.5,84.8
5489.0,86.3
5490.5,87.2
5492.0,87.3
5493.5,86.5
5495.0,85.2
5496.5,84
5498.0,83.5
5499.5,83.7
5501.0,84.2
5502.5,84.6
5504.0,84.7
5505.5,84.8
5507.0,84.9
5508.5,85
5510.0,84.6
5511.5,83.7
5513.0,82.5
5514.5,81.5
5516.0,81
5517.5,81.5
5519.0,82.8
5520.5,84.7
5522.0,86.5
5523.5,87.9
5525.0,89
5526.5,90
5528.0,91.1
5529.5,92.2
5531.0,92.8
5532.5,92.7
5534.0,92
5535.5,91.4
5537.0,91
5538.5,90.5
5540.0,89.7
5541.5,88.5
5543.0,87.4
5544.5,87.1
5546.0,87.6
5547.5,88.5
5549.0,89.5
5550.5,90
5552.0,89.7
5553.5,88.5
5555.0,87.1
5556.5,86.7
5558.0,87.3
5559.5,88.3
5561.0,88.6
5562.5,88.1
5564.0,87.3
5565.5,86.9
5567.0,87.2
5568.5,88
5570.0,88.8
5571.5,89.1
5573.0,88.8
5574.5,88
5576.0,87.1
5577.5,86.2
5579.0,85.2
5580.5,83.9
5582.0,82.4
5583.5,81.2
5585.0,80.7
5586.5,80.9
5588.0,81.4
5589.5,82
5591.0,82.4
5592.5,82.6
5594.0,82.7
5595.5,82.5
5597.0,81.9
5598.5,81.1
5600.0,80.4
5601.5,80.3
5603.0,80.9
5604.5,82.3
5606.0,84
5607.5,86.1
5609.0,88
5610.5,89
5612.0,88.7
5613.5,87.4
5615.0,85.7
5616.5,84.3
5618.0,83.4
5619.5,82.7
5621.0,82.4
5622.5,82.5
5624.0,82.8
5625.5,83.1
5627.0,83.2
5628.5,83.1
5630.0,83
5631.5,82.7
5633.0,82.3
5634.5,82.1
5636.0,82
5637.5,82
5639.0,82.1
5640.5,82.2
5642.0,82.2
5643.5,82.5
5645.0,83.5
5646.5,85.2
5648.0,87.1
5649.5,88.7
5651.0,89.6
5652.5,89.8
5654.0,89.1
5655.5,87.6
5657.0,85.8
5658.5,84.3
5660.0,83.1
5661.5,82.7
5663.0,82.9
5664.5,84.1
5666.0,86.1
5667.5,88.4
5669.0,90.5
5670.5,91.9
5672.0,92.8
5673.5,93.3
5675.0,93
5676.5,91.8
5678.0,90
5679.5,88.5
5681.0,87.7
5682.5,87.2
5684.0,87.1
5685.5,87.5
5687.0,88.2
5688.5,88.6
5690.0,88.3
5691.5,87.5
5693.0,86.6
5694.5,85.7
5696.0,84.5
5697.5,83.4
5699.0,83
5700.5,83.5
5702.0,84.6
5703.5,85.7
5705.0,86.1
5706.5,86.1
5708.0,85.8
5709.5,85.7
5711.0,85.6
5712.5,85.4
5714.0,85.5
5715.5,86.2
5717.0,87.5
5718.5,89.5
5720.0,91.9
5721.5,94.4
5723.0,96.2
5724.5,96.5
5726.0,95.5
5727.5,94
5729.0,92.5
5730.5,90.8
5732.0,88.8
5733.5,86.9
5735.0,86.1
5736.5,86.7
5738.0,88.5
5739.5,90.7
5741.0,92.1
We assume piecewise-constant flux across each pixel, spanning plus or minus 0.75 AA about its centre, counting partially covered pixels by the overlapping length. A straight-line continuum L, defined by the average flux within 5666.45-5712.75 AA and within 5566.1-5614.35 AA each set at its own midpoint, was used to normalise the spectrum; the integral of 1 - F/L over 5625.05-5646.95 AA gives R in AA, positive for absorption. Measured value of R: 0.8 AA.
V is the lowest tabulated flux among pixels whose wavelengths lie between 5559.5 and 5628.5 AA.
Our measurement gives 80.3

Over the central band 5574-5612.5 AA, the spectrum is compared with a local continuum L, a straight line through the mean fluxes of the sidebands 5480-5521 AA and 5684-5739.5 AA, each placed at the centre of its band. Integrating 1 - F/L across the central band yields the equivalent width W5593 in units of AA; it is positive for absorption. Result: 0.9 AA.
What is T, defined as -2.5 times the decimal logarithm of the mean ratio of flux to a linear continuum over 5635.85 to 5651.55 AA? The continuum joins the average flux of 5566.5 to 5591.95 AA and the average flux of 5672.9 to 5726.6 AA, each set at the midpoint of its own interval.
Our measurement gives 0.03 mag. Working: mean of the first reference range 84.9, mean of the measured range 84.3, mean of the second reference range 88.1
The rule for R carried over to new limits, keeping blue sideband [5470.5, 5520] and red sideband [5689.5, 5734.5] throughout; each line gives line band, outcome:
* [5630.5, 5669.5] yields 0.8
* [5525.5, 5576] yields -3.0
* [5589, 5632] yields 1.1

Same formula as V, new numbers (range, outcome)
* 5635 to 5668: 82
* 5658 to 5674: 82.7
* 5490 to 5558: 81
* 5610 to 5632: 82.4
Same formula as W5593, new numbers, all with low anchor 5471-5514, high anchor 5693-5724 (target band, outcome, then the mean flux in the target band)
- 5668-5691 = -0.9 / 89.7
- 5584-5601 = 0.6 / 81.7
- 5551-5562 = -0.5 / 88.1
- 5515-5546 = -1.8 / 88.4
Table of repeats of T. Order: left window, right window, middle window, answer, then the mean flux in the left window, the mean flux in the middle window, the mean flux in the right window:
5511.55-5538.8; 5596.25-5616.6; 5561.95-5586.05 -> -0.01 mag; 87.7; 86.1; 84.3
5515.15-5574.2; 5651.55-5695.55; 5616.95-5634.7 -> 0.07 mag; 88.3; 82.8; 87.9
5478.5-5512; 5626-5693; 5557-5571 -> -0.04 mag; 83.7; 87.8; 86.4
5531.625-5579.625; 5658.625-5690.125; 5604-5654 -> 0.05 mag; 88.5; 84.5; 88.2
